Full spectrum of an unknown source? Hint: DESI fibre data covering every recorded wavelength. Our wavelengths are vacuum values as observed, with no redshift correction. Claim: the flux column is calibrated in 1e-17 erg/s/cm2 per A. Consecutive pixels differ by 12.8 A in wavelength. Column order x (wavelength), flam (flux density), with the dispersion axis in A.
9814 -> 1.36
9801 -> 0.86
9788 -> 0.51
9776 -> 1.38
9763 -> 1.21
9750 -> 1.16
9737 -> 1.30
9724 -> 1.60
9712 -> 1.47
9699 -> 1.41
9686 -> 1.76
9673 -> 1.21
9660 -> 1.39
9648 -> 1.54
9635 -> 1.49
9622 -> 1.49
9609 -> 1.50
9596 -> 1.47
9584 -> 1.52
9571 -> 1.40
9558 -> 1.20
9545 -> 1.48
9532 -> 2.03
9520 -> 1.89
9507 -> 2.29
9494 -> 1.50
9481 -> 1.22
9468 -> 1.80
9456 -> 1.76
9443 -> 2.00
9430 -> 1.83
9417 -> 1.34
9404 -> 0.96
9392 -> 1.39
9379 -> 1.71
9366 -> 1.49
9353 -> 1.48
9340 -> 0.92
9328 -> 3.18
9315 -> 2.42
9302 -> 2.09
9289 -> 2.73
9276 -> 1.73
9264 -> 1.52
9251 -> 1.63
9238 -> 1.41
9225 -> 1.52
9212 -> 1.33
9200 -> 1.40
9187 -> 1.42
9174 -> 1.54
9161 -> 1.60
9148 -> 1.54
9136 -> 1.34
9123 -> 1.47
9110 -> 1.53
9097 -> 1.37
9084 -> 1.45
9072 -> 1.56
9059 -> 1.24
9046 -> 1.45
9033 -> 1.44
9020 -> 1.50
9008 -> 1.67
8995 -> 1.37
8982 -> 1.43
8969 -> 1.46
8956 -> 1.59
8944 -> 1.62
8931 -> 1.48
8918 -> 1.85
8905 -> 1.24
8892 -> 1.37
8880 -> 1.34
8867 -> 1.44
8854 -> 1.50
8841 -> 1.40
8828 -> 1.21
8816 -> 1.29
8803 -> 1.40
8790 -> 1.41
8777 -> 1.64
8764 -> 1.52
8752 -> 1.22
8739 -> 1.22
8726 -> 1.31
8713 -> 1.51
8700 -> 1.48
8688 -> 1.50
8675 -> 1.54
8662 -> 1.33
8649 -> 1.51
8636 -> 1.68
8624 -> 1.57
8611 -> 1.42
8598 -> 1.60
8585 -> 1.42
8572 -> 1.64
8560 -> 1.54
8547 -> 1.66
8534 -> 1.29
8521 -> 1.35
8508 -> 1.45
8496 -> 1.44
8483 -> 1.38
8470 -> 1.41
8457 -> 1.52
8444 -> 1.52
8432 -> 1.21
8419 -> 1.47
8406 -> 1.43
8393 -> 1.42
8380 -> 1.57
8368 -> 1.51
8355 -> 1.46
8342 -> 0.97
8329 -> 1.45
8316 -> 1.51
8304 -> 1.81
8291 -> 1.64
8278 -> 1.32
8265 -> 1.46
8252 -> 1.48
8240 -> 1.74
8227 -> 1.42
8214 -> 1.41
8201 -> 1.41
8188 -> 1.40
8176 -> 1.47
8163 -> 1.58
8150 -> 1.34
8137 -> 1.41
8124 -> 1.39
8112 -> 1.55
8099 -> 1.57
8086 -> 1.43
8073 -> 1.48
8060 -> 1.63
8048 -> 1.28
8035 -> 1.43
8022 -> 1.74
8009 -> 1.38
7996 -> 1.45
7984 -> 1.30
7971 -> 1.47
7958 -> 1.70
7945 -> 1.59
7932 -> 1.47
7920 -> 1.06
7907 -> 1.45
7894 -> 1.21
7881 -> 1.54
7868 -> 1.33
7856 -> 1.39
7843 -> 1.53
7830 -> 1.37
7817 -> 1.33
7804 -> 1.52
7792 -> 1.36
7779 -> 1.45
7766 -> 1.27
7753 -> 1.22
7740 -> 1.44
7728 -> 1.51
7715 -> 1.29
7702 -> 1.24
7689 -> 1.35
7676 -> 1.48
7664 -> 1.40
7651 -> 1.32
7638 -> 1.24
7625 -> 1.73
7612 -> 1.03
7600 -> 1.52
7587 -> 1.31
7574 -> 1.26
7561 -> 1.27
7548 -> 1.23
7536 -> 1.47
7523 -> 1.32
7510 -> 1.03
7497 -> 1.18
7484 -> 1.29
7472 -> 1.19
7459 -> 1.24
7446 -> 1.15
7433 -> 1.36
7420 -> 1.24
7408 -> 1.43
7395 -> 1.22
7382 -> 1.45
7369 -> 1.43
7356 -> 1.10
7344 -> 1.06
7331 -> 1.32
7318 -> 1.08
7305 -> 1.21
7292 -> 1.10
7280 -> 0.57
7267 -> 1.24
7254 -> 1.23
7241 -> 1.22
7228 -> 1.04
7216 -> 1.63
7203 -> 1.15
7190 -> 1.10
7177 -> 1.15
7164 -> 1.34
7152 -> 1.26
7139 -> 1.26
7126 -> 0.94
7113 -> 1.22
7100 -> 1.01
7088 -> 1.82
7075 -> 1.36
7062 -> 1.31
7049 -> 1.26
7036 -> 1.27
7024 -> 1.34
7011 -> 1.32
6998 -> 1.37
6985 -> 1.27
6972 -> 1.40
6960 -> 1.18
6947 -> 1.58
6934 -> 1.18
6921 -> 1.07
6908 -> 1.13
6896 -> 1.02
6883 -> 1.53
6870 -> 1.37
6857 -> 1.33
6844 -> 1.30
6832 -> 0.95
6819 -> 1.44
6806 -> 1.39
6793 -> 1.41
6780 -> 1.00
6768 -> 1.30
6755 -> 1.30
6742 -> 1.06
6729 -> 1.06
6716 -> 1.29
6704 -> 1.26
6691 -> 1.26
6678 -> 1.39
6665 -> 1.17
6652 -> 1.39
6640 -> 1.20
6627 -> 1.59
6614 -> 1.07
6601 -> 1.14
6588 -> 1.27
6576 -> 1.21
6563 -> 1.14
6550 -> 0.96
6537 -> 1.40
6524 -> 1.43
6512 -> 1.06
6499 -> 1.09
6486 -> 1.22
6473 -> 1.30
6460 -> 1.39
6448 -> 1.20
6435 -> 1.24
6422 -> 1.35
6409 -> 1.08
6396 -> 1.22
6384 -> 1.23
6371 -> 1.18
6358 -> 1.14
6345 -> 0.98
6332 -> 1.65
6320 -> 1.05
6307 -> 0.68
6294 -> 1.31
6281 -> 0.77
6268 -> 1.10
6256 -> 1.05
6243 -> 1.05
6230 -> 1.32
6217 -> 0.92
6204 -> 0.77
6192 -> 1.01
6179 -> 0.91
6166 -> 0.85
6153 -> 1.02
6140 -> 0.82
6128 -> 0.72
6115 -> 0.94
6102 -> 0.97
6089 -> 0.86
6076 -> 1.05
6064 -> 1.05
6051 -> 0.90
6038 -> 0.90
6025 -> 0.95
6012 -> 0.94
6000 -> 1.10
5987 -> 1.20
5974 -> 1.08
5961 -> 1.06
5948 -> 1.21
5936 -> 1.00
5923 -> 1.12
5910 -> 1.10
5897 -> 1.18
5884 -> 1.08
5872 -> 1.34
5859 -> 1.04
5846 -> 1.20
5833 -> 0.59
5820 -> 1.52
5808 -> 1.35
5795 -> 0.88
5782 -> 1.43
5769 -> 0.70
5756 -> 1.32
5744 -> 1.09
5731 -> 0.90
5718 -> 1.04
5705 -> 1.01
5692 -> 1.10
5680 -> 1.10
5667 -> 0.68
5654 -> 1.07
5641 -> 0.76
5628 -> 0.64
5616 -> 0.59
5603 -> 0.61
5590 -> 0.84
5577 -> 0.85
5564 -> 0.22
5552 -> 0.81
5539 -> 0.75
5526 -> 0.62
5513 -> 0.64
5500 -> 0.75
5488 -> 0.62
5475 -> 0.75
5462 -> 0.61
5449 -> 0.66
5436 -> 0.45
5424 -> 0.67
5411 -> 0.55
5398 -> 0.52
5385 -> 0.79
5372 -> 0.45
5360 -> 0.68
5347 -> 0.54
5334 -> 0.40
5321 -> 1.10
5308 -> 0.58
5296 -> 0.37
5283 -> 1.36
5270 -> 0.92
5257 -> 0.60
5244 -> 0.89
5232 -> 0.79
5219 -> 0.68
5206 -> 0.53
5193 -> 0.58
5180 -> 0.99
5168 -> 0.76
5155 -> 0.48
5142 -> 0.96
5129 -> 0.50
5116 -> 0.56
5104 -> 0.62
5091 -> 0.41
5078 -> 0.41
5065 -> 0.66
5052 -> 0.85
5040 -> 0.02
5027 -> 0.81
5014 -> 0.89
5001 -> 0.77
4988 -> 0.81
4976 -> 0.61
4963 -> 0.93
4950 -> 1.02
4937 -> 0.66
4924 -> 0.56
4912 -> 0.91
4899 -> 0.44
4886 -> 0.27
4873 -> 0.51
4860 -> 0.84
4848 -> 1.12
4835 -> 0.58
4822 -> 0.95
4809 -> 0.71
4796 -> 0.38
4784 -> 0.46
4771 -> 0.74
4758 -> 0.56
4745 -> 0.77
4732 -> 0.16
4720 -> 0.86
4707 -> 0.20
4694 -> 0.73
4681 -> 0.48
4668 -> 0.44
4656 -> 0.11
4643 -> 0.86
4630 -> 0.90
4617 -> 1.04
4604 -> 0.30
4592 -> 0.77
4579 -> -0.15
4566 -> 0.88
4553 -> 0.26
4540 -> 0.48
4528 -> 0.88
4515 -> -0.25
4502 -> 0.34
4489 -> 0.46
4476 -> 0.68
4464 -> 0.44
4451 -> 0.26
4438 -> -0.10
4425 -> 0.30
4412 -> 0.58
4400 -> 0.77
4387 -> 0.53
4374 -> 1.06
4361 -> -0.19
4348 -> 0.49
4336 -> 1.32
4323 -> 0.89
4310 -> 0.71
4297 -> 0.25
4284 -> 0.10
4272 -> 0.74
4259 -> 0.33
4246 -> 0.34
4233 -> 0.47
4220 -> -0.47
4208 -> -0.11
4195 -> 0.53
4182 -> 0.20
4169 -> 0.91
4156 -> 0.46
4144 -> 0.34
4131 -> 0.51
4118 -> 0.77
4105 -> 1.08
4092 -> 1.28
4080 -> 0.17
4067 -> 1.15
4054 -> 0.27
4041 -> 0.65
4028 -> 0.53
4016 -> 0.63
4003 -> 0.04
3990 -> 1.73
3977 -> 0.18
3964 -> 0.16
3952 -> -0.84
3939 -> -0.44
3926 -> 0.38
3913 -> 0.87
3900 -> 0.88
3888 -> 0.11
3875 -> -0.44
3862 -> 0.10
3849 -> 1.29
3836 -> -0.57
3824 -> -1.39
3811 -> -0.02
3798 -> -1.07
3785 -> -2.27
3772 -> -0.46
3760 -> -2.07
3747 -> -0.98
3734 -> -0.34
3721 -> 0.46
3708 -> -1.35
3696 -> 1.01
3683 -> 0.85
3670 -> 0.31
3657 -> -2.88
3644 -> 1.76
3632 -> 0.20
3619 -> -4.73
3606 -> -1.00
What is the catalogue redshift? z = 0.416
